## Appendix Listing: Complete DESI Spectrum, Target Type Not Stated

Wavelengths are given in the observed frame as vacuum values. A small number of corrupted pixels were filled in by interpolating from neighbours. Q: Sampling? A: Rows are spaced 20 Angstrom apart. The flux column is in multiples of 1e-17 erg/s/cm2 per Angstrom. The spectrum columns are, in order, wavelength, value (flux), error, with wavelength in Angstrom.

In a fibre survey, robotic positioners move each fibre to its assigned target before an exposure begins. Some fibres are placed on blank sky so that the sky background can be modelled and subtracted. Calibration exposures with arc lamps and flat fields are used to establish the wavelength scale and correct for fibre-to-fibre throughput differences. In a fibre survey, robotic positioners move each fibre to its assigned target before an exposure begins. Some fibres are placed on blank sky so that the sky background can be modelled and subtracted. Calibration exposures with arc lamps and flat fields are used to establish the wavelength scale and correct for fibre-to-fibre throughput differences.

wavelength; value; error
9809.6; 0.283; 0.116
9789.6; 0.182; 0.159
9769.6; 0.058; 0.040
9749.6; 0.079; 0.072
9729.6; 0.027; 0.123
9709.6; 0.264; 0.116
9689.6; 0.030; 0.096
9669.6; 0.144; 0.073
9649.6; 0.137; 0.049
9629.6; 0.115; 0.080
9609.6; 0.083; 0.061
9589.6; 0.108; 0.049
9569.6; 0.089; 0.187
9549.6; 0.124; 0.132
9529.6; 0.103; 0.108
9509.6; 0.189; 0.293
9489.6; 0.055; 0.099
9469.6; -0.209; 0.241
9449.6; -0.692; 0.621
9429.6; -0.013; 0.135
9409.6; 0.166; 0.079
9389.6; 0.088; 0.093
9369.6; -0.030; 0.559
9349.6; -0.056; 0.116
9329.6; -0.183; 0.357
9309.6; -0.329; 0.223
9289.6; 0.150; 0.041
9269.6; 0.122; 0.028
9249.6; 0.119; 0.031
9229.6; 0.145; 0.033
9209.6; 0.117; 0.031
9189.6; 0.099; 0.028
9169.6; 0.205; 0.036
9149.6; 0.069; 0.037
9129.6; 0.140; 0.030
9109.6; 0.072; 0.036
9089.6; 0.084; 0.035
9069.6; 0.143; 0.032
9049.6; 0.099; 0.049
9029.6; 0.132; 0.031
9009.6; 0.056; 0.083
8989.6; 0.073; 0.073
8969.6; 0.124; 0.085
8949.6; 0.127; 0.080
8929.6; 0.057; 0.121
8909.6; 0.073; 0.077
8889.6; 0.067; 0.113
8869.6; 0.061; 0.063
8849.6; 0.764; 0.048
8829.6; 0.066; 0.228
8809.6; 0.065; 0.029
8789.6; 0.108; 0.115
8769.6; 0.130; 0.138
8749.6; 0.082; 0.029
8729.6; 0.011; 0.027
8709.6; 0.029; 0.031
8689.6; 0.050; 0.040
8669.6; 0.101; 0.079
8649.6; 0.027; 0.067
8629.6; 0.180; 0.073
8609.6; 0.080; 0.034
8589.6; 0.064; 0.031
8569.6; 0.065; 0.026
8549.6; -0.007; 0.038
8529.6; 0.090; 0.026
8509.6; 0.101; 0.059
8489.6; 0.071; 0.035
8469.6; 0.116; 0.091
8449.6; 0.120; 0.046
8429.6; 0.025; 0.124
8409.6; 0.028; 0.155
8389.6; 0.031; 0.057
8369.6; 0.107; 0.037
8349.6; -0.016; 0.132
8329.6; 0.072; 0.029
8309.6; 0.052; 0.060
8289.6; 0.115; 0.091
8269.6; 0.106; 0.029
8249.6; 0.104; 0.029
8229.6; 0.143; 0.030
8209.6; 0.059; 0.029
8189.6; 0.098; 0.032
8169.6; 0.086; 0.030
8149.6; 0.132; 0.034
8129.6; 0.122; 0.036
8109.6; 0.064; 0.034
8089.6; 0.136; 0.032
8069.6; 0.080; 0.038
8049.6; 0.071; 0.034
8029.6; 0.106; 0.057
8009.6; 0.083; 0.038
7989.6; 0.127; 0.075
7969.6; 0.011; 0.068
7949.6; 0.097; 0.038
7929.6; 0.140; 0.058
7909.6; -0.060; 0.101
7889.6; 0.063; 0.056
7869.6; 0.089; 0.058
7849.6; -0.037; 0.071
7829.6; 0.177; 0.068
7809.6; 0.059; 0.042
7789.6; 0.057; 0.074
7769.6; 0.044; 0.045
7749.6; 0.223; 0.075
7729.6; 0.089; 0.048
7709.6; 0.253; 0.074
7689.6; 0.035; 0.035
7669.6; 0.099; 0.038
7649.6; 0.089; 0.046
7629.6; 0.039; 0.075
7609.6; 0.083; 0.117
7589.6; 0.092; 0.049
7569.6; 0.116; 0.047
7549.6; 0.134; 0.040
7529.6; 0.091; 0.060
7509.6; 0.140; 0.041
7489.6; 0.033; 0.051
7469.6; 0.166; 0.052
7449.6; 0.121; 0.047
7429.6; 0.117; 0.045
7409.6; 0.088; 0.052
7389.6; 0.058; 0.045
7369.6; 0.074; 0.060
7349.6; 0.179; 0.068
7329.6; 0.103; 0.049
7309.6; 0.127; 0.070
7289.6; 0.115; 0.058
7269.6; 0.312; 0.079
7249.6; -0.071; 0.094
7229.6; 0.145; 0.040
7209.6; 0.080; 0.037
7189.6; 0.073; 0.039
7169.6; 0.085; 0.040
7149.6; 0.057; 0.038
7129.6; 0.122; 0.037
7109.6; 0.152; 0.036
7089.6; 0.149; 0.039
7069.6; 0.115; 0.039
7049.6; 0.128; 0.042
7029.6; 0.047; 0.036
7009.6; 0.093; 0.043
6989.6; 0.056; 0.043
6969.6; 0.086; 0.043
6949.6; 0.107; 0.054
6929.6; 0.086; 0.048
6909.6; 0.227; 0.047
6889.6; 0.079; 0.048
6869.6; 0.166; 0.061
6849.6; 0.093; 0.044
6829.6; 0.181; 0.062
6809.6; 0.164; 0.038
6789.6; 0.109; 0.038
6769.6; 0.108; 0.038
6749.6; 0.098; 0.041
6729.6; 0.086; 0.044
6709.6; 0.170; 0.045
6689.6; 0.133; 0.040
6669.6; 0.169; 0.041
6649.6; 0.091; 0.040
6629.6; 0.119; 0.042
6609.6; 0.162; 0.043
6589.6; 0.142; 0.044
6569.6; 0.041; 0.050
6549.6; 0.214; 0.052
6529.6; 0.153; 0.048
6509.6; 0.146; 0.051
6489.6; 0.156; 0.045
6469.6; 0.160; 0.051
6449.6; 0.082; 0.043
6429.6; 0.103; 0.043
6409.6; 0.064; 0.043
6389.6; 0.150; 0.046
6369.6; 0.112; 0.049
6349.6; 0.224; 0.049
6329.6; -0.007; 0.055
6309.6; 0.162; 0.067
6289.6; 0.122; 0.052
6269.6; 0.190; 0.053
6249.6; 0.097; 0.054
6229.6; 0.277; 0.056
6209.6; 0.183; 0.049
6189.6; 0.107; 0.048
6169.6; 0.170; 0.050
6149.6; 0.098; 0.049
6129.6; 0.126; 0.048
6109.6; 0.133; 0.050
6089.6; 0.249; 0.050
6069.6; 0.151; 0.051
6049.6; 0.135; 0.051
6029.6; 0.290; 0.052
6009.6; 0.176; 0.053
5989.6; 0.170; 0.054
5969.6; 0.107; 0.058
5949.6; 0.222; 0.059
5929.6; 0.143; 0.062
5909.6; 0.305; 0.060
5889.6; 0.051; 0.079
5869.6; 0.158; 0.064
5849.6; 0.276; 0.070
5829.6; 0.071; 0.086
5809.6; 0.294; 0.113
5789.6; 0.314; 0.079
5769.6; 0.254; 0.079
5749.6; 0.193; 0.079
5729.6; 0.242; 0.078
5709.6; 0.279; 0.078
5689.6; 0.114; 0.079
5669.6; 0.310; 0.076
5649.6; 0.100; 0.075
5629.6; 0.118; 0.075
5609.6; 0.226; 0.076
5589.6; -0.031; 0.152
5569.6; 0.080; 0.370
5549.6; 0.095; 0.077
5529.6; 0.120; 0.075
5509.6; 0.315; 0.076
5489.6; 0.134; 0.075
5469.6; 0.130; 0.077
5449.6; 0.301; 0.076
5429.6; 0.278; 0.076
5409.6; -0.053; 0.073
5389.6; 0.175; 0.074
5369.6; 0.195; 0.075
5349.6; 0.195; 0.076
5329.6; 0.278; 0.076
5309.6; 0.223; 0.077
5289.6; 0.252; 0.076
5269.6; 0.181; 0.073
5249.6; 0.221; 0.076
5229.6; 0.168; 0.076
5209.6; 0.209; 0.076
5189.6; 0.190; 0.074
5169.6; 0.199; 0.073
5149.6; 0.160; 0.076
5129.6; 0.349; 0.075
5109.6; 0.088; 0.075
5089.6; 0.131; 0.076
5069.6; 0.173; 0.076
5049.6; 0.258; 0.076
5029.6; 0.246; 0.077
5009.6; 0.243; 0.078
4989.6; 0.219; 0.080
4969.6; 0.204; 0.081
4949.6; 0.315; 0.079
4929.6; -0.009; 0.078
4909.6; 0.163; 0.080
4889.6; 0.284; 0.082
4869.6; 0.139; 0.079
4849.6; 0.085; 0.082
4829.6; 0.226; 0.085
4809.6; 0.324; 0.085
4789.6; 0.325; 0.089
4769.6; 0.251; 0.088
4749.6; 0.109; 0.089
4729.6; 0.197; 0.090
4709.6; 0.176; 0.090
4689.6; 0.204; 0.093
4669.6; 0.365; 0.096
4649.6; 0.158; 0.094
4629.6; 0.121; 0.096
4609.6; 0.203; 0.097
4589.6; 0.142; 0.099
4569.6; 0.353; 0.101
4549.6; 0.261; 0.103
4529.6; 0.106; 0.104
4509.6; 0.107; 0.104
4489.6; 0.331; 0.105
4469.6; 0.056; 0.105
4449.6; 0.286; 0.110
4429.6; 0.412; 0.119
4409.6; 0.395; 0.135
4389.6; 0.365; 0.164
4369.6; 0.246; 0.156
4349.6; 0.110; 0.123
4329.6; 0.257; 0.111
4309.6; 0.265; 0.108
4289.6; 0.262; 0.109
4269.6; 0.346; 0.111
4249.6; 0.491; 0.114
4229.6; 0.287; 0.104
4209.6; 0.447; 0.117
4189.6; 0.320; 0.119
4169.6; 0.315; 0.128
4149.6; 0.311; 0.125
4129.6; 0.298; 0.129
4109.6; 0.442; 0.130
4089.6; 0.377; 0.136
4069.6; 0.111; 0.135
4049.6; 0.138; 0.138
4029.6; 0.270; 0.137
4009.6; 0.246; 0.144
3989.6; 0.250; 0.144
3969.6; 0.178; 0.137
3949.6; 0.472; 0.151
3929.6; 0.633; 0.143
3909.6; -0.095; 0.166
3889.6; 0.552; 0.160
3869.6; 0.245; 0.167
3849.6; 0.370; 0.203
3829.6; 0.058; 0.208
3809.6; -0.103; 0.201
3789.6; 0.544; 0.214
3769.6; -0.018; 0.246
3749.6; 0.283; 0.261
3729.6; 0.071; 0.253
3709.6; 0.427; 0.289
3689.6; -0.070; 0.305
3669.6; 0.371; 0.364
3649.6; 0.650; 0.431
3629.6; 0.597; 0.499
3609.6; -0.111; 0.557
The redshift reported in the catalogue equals 1.37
